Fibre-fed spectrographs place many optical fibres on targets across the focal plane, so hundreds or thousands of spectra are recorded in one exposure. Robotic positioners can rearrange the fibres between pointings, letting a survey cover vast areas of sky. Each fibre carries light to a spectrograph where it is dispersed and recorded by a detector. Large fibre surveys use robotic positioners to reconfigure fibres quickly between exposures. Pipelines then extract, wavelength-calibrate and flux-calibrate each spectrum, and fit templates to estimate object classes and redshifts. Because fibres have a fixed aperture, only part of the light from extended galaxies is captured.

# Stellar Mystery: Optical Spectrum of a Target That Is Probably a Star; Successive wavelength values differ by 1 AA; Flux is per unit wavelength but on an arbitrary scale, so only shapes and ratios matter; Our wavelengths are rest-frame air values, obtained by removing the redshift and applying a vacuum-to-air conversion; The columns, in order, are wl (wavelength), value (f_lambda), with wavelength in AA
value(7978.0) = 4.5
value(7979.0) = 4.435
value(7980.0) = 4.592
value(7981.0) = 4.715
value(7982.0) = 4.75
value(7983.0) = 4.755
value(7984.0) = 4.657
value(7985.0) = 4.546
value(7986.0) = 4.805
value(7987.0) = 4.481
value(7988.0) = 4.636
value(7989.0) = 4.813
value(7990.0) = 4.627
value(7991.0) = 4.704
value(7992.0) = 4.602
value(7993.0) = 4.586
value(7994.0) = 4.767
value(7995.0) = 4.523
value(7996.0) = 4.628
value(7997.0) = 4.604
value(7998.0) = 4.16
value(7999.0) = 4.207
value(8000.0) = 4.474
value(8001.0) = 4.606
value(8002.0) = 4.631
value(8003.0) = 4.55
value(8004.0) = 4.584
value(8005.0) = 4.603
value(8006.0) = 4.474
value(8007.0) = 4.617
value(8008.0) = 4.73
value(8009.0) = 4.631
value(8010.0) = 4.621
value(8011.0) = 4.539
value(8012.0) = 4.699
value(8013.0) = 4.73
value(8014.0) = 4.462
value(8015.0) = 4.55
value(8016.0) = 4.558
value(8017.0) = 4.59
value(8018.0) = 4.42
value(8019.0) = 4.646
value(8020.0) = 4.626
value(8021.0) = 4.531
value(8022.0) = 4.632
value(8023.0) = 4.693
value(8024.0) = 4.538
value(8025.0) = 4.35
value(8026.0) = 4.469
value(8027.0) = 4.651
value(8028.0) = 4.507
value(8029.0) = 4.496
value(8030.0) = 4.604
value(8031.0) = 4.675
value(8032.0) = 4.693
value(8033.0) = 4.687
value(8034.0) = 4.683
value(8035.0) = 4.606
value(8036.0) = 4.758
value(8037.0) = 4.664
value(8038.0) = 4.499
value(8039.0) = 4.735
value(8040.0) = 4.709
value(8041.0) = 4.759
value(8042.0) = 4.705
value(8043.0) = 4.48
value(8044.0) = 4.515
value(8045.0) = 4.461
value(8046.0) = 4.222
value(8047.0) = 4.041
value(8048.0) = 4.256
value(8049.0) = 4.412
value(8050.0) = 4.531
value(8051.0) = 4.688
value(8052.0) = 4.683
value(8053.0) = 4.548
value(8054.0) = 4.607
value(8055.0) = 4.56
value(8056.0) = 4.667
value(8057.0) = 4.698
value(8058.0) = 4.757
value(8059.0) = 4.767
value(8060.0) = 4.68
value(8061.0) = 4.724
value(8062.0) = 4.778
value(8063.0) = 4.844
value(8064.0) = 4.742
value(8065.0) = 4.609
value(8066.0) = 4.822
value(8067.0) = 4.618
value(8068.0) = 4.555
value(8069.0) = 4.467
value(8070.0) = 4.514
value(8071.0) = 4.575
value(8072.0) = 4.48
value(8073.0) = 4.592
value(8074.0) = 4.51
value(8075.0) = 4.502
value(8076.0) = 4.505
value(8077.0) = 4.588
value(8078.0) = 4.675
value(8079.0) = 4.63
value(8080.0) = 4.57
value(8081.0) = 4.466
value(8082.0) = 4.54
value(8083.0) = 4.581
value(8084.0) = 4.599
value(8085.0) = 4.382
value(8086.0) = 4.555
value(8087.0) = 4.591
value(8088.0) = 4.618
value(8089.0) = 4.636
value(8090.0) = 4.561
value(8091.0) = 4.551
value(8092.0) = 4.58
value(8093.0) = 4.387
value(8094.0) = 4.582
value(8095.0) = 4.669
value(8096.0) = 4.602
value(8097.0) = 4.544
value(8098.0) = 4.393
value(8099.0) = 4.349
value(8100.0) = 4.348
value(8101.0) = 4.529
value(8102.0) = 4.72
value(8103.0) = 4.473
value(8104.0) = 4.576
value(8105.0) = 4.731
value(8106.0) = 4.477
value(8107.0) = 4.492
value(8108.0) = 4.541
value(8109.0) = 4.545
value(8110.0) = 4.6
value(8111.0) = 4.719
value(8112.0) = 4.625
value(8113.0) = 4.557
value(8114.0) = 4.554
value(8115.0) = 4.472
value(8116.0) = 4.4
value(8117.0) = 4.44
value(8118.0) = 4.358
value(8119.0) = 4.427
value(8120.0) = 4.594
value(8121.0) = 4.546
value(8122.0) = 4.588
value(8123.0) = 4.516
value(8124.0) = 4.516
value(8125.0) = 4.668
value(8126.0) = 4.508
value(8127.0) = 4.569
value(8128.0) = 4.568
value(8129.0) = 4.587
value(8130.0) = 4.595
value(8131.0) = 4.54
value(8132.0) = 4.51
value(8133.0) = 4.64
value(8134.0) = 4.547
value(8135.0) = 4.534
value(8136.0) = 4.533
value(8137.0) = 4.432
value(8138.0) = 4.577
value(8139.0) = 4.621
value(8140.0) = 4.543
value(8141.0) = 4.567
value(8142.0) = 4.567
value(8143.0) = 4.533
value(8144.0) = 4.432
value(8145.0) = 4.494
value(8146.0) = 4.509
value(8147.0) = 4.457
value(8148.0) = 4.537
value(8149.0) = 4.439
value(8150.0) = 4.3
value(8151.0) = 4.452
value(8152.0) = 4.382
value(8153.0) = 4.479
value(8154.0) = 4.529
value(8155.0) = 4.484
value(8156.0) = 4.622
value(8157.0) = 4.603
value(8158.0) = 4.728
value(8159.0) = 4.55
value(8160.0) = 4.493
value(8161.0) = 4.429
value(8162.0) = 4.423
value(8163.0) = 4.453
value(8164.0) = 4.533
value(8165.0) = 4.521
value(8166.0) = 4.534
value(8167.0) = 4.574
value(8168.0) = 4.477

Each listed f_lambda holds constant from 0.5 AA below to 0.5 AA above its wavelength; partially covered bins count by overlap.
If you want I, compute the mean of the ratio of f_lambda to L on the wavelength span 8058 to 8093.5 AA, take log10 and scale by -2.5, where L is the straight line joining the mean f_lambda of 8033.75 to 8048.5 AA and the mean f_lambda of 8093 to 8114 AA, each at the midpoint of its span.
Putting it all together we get -0.012 mag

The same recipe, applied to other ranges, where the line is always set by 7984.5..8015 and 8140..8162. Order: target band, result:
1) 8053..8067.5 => -0.03 mag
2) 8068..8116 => 0.00 mag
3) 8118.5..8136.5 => -0.01 mag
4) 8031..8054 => 0.00 mag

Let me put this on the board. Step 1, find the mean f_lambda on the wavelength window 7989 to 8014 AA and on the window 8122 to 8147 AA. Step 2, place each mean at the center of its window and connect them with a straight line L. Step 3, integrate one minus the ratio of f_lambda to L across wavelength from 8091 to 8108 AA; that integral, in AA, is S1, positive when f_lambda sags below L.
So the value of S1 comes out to 0.1 AA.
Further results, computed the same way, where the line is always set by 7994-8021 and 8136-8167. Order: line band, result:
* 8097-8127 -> 0.0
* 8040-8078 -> -0.3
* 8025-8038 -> -0.2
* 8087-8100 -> 0.0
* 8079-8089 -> 0.0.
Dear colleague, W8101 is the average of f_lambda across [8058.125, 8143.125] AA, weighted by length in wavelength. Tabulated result 4.56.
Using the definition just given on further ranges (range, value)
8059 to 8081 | 4.62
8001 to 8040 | 4.6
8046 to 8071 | 4.6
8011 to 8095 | 4.58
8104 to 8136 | 4.55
